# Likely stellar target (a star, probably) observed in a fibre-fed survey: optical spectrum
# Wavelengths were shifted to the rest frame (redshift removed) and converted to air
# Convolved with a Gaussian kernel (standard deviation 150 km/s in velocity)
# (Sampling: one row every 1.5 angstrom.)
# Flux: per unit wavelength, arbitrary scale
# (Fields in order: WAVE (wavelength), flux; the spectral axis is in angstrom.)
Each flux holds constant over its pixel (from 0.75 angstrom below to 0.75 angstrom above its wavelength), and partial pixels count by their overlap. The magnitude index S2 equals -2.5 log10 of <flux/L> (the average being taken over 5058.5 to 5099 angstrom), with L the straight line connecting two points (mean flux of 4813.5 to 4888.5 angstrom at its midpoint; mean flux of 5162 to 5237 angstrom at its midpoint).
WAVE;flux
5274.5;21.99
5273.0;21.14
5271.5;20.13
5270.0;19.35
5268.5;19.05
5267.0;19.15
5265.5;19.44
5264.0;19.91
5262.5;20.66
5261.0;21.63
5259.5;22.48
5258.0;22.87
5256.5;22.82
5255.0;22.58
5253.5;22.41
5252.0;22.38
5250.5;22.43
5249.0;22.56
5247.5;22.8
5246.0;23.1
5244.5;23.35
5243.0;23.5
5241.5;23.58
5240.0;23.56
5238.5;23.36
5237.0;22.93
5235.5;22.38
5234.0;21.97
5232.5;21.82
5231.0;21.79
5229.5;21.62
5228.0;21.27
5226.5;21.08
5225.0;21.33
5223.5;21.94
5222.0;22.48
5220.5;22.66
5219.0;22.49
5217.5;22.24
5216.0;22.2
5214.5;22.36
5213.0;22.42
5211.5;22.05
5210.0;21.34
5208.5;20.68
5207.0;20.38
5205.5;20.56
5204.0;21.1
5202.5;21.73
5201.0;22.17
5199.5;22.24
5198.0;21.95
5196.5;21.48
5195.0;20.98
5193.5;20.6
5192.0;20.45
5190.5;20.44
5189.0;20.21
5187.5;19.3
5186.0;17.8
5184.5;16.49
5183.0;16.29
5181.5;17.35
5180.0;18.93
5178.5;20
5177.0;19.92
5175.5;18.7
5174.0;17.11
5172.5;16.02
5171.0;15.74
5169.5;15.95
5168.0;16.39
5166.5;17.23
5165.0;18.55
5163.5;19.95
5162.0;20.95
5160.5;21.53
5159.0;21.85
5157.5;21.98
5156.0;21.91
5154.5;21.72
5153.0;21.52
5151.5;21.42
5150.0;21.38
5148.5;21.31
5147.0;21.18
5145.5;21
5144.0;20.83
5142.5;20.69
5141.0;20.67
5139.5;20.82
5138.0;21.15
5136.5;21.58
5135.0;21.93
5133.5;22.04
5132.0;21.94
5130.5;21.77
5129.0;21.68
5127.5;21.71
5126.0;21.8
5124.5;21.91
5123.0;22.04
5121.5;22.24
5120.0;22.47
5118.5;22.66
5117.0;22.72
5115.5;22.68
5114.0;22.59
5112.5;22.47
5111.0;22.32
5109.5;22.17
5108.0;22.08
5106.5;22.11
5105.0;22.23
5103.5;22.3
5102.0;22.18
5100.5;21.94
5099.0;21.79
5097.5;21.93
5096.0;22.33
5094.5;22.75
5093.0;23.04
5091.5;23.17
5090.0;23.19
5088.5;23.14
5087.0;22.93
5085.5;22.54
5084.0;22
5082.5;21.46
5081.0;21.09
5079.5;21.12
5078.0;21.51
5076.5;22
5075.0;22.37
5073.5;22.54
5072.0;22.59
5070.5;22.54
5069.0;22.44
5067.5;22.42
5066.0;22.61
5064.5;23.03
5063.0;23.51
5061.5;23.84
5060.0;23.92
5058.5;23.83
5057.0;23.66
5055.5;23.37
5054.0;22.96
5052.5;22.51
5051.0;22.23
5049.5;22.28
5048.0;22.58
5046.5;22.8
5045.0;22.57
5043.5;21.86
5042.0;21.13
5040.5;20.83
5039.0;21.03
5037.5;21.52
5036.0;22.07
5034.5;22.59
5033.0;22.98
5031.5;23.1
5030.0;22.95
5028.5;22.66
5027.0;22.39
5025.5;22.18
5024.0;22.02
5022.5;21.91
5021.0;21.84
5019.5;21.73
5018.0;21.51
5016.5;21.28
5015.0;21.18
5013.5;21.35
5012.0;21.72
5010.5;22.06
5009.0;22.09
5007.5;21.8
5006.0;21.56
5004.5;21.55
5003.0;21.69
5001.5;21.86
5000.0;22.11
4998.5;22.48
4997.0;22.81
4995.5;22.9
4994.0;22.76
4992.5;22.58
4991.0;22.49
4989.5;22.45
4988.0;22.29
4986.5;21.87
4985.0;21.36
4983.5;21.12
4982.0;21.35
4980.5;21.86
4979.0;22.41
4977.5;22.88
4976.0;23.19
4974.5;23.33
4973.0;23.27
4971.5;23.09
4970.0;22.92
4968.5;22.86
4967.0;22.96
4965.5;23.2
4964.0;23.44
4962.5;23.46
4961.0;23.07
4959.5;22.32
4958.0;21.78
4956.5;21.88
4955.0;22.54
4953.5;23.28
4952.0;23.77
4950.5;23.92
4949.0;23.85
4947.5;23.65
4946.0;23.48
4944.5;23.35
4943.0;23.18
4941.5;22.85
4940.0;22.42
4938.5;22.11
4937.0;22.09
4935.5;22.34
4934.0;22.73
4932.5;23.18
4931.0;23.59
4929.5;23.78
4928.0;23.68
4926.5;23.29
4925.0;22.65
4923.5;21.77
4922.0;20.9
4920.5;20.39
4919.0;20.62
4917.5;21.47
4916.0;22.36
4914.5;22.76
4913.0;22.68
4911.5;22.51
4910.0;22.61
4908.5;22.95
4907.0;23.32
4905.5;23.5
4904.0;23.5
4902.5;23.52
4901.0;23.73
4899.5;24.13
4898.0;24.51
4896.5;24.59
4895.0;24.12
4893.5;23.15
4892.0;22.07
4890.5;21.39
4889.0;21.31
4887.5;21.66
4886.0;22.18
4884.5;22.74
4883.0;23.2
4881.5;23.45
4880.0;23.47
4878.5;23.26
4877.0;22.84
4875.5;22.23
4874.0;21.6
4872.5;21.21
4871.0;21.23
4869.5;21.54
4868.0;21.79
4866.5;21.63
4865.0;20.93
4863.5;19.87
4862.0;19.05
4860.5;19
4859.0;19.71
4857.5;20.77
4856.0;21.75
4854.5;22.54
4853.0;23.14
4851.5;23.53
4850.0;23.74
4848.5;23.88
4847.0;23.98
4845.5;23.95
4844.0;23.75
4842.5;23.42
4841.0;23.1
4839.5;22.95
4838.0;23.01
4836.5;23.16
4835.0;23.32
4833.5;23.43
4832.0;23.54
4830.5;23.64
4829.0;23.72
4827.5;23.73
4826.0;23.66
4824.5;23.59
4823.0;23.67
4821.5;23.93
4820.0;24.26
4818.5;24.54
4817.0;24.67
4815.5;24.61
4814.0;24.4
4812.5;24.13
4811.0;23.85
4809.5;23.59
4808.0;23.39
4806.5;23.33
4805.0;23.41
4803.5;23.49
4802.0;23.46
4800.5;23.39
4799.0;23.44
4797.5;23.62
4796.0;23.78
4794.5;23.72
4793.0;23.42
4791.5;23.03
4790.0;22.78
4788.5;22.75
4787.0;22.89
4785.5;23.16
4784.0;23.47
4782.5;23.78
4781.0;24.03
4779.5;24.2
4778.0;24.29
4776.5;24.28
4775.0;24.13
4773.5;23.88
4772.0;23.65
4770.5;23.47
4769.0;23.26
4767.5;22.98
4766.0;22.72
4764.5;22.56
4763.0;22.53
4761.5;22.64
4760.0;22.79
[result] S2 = -0.07 mag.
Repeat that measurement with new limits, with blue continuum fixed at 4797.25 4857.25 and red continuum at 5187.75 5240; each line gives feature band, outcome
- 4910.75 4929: 0.05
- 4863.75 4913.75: 0.03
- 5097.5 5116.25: 0.00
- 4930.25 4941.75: 0.02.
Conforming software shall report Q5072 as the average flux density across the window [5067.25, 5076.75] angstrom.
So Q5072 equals 22.4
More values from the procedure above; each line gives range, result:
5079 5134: 22.2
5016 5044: 22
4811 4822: 24.3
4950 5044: 22.3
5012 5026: 21.7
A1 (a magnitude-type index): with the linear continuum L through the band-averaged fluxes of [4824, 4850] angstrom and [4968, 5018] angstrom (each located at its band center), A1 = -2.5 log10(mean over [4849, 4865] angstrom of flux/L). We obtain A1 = 0.10 mag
